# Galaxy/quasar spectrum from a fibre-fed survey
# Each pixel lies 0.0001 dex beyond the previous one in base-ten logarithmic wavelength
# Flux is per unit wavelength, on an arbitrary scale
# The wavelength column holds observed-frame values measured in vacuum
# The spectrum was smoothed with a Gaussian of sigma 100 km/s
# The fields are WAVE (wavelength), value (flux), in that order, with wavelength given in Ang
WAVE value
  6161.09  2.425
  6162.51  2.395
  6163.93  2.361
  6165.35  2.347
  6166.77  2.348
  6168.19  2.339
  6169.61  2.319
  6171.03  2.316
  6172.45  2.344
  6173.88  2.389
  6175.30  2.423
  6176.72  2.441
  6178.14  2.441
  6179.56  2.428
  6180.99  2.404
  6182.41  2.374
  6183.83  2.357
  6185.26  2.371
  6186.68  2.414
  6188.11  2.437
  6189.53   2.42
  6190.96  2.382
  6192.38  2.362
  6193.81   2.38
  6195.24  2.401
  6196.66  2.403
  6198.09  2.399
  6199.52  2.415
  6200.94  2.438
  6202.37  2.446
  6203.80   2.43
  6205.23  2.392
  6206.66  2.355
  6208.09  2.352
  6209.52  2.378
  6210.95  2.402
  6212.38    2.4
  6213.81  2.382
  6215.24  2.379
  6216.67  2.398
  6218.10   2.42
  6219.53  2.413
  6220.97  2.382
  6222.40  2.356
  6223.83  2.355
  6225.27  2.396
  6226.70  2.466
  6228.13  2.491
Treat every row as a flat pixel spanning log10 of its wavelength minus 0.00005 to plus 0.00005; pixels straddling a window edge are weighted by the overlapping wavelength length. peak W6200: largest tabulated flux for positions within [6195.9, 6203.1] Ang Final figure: 2.446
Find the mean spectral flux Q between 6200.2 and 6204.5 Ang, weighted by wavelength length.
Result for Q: 2.44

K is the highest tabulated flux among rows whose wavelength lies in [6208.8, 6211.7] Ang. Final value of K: 2.402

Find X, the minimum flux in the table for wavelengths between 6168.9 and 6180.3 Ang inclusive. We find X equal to 2.316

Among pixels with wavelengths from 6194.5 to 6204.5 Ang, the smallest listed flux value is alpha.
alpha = 2.399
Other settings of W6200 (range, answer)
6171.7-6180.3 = 2.441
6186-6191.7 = 2.437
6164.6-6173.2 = 2.348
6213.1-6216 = 2.382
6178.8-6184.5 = 2.428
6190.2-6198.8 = 2.403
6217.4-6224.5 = 2.42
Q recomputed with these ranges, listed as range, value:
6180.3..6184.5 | 2.38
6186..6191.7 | 2.41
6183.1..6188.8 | 2.39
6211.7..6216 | 2.39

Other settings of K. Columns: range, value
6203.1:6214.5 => 2.43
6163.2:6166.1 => 2.361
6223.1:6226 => 2.396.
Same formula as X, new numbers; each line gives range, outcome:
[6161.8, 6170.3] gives 2.319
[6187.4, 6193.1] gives 2.362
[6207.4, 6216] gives 2.352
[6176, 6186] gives 2.357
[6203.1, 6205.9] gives 2.392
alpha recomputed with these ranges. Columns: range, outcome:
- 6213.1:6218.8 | 2.379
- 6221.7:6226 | 2.355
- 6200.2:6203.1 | 2.438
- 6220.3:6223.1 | 2.356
